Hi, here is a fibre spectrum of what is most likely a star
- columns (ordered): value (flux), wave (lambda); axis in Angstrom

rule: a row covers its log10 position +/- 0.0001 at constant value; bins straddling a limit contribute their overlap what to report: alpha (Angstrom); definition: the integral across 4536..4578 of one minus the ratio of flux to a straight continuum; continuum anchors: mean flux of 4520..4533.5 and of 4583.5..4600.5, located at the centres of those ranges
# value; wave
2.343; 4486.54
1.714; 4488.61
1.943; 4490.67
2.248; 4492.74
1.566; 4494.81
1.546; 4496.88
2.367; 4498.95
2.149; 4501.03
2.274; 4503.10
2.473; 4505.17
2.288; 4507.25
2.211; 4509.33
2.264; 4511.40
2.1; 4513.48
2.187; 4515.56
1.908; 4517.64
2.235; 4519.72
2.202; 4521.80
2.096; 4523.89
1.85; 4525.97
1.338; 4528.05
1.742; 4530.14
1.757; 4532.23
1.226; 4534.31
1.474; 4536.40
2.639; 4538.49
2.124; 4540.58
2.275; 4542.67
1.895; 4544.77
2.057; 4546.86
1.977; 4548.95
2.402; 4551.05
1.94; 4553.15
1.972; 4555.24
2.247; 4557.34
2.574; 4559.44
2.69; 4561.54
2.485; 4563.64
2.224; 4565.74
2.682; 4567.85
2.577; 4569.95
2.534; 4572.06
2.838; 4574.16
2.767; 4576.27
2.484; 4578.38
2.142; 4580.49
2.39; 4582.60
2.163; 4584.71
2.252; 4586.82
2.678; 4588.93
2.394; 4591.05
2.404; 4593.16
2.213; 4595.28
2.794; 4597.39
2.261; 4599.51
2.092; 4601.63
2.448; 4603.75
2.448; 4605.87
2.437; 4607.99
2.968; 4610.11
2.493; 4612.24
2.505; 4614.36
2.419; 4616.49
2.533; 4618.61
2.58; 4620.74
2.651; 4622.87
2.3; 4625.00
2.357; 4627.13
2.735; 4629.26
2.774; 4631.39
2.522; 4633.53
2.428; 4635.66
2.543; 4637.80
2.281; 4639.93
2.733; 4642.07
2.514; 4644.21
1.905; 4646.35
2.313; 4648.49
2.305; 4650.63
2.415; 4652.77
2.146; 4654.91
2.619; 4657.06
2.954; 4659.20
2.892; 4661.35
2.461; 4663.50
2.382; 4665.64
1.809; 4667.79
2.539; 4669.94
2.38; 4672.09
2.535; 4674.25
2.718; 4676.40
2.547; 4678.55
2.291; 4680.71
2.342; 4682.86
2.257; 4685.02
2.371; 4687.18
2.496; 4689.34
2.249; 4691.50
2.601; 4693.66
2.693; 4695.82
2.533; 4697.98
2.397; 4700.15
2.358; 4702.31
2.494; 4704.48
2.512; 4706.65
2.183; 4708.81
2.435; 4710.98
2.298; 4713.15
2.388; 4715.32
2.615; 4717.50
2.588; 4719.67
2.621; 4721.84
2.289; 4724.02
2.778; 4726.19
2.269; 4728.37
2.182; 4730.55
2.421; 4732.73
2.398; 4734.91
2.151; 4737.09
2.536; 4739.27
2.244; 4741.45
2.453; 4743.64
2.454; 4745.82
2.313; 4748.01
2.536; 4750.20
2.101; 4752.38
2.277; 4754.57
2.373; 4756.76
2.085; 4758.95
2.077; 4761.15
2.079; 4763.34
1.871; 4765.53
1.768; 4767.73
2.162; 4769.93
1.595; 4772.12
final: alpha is -4.6 Angstrom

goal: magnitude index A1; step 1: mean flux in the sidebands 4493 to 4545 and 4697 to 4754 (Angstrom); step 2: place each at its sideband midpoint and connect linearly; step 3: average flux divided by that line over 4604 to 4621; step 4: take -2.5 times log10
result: -0.16 mag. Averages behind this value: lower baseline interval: 2.01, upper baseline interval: 2.4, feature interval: 2.54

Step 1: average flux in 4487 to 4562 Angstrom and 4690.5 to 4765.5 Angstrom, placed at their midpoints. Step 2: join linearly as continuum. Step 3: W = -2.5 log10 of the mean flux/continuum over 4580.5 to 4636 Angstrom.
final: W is -0.131 mag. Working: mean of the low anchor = 2.05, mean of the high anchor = 2.37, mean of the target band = 2.47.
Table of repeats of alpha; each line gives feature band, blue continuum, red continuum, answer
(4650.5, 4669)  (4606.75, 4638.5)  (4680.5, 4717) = 0.2 Angstrom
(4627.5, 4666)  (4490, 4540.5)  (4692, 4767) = -4.6 Angstrom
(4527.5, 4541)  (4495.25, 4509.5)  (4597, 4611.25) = 3.0 Angstrom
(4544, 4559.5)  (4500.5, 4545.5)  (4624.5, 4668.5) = 0.2 Angstrom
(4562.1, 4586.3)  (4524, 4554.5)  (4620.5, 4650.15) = -4.2 Angstrom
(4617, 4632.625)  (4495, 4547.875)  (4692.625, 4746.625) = -2.2 Angstrom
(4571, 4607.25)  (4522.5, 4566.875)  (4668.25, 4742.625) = -4.7 Angstrom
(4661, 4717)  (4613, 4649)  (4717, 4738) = 0.5 Angstrom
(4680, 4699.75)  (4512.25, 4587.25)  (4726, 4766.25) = -1.5 Angstrom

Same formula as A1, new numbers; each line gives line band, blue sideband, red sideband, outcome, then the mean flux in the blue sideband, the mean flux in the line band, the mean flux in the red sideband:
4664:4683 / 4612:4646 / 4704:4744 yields 0.029 mag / 2.51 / 2.4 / 2.41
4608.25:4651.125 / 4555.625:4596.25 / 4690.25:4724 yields -0.017 mag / 2.45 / 2.49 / 2.46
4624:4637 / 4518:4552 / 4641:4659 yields -0.089 mag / 1.95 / 2.52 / 2.4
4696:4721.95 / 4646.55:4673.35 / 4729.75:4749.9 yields -0.032 mag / 2.42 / 2.45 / 2.36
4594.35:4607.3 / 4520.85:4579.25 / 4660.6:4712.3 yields -0.049 mag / 2.18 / 2.38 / 2.43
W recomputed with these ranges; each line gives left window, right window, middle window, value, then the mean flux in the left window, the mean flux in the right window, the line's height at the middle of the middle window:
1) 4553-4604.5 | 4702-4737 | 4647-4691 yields -0.005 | 2.42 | 2.42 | 2.42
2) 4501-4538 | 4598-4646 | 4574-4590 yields -0.066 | 1.99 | 2.49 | 2.3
